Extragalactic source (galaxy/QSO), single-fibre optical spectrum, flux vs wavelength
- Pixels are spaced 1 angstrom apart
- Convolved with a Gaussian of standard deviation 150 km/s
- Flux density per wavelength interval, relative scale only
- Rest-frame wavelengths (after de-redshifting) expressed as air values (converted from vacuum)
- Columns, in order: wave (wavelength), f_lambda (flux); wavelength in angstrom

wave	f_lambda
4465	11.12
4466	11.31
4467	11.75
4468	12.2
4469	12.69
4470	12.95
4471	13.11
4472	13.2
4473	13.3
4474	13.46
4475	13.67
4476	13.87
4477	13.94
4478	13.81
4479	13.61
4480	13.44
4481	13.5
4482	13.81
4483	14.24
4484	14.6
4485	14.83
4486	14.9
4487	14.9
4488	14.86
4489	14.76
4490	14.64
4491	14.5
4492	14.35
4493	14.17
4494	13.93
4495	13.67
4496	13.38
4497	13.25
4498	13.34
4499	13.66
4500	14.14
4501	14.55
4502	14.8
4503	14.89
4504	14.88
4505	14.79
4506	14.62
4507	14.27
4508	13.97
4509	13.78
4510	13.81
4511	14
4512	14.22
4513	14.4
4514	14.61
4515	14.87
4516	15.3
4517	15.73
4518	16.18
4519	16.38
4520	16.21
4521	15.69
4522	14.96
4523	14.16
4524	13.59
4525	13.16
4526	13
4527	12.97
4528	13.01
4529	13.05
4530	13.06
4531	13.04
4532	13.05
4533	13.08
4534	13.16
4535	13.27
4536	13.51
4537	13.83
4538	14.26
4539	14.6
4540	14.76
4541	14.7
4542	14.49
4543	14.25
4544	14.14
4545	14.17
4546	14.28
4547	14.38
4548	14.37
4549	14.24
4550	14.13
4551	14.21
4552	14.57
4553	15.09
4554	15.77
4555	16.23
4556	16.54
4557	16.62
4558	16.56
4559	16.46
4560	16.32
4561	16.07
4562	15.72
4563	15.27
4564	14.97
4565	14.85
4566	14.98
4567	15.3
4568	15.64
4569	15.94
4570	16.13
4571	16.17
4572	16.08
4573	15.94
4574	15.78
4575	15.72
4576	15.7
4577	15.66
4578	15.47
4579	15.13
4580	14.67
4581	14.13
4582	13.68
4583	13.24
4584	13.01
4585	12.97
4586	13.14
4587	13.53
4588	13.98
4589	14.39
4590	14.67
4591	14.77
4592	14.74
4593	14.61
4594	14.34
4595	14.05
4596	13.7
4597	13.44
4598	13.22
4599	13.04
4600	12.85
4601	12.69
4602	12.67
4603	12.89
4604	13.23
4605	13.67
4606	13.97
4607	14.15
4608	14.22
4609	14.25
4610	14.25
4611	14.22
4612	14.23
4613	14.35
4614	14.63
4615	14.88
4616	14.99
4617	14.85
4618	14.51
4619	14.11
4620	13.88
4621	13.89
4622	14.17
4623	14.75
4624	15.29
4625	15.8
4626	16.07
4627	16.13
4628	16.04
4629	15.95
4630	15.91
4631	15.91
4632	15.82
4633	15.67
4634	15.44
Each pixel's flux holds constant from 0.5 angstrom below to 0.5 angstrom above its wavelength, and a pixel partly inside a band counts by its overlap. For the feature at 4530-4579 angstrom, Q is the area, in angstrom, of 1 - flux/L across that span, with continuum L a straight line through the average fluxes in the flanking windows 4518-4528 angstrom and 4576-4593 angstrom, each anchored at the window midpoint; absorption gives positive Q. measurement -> -2.1 angstrom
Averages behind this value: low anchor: 14.5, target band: 15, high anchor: 14.3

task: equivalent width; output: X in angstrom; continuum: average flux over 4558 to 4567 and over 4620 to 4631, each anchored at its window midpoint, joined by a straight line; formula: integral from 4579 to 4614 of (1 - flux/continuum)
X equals 3.74 angstrom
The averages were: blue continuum 15.6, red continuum 15.4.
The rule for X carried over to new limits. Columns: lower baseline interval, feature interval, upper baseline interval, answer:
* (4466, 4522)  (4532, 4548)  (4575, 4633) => 0.2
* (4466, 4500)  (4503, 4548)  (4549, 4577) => 1.5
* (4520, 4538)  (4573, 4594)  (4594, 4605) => -1.8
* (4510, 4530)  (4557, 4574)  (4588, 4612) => -2.0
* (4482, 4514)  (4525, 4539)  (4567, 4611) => 1.0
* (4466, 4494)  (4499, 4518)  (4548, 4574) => -0.2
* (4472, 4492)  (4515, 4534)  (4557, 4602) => 0.3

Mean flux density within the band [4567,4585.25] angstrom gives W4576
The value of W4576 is 15.1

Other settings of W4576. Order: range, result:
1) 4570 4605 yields 14.2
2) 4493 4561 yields 14.4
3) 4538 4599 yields 14.8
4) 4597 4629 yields 14.3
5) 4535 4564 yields 15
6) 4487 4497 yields 14.2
